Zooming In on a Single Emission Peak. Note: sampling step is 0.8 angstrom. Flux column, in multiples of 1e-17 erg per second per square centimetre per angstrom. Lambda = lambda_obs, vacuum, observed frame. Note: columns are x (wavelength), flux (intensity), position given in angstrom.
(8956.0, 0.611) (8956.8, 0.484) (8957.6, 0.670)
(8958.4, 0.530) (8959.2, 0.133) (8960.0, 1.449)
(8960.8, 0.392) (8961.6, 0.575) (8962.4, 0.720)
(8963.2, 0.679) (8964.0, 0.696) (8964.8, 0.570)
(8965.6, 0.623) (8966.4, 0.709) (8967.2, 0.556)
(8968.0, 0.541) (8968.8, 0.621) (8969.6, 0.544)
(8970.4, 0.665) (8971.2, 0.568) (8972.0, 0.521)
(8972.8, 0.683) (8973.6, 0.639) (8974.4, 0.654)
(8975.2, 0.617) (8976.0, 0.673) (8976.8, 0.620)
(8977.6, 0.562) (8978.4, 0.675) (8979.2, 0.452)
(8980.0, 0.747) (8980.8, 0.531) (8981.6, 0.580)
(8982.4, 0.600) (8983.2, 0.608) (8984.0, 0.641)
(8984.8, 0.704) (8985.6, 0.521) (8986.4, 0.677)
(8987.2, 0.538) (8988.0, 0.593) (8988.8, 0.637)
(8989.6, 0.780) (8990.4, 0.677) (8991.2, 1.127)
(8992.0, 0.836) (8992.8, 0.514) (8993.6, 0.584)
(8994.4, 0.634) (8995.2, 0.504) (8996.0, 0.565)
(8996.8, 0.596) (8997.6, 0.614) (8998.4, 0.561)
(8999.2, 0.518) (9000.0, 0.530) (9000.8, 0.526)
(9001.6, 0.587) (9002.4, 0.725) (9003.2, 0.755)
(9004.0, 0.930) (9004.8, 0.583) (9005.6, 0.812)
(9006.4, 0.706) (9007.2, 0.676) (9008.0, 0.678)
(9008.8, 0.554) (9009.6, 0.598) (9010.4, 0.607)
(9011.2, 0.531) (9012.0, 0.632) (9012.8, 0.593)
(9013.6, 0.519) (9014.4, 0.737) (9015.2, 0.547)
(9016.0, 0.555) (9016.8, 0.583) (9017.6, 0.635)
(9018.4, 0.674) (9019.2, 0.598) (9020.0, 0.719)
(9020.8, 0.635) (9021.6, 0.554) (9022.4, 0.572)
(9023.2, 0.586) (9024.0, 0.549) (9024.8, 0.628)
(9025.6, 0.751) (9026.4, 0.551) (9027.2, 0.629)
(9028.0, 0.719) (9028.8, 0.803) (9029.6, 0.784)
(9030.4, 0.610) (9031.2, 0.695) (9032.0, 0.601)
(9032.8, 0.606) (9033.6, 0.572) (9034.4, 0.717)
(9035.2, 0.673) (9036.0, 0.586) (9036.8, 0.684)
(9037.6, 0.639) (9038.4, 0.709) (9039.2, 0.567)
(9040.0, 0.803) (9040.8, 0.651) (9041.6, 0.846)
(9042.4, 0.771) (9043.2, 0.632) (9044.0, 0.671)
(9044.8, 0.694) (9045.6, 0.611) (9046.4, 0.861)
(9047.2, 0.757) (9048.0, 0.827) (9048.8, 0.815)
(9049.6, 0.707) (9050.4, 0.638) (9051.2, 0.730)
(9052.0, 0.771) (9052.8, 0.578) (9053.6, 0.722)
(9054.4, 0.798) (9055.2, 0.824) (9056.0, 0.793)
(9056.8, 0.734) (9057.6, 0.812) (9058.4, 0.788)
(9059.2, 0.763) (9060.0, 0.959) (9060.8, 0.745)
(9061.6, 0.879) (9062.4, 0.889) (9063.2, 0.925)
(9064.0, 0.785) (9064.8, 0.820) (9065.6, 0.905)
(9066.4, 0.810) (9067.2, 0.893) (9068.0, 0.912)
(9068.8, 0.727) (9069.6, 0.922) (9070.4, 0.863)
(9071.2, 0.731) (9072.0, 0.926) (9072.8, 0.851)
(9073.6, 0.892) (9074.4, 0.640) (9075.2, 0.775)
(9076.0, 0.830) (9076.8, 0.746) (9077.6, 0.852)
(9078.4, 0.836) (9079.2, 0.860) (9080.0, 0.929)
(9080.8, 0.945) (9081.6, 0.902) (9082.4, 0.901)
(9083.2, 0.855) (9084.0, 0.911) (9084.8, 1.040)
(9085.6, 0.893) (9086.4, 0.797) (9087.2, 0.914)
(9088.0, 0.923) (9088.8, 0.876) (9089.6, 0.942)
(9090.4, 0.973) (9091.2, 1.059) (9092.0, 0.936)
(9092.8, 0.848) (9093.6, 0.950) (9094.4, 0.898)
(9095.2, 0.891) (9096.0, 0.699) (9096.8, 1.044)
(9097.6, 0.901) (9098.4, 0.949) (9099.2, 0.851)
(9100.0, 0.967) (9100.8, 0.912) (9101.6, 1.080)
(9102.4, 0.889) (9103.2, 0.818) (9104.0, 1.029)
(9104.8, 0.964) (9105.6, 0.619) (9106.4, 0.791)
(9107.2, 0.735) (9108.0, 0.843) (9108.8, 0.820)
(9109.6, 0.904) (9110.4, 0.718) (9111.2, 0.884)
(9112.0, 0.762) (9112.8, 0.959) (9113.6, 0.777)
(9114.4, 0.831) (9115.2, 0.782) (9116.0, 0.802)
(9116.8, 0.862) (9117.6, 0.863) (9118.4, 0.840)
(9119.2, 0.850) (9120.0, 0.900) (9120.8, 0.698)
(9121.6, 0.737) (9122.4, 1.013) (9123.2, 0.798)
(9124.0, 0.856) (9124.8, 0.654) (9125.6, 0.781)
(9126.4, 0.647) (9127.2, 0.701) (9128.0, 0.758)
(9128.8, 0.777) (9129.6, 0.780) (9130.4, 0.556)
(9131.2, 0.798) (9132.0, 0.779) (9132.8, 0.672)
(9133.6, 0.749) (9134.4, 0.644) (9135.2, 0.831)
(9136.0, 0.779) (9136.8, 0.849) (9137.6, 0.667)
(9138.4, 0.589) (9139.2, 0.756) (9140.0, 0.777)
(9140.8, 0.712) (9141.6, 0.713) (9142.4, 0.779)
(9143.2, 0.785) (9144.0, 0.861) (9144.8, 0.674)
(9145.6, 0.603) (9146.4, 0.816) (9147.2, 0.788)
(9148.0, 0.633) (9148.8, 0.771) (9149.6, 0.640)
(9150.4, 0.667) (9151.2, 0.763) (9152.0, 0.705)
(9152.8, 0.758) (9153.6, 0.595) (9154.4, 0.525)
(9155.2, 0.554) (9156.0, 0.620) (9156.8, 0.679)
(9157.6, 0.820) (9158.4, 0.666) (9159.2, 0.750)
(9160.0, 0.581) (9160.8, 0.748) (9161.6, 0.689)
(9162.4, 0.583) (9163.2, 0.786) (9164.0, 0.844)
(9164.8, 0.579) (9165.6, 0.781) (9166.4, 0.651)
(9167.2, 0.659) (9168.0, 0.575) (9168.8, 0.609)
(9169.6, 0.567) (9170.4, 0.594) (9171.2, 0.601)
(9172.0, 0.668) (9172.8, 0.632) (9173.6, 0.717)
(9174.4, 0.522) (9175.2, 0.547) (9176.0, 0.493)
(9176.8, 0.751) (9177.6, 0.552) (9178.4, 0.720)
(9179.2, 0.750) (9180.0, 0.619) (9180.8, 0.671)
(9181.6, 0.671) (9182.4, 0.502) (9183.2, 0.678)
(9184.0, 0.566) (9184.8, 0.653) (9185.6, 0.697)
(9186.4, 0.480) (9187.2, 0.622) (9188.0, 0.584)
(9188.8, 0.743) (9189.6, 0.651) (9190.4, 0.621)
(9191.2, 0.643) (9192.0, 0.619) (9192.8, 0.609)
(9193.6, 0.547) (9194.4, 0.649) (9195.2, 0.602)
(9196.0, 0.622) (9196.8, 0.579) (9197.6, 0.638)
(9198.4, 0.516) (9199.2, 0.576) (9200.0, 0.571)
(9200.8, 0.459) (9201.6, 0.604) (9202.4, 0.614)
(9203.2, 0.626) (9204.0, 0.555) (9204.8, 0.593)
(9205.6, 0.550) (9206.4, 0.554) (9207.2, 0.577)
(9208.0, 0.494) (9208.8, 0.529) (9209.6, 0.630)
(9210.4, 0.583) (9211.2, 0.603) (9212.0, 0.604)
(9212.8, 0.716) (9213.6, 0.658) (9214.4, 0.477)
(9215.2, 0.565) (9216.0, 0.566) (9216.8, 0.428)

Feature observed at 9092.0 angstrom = Mg II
